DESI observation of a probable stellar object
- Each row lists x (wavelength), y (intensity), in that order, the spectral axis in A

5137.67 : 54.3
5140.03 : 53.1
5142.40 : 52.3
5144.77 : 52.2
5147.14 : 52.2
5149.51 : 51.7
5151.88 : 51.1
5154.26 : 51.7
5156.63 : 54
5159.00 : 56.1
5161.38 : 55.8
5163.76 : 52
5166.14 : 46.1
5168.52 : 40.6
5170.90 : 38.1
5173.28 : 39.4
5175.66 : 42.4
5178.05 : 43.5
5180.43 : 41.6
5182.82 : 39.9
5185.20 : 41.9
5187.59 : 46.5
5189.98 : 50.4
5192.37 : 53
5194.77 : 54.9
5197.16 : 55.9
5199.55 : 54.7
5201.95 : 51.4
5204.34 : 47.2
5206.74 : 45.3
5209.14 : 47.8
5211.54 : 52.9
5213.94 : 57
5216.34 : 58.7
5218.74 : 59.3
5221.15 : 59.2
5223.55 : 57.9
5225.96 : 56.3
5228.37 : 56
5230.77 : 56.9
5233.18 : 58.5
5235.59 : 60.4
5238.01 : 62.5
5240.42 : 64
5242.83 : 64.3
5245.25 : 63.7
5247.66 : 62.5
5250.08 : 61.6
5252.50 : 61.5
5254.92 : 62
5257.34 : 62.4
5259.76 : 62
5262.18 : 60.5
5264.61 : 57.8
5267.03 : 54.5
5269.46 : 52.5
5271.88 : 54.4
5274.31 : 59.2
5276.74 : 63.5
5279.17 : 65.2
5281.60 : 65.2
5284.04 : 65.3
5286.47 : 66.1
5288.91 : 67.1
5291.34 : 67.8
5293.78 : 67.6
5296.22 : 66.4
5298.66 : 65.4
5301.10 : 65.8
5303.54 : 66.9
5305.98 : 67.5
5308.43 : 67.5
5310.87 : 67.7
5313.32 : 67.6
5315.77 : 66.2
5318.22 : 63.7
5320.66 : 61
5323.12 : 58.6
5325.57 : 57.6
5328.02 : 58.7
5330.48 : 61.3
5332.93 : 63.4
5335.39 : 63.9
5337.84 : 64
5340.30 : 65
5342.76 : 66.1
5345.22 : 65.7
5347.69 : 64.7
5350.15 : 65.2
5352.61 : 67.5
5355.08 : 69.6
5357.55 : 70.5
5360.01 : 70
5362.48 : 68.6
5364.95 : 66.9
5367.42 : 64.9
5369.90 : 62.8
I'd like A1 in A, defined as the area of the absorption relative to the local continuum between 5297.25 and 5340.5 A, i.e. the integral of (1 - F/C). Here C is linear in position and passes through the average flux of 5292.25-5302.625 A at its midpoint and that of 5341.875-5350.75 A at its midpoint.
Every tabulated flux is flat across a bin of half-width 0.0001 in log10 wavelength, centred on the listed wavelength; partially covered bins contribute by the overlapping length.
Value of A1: 1.3 A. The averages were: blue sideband 66.3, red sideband 65.4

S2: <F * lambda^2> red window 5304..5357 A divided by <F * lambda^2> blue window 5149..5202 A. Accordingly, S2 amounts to 1.4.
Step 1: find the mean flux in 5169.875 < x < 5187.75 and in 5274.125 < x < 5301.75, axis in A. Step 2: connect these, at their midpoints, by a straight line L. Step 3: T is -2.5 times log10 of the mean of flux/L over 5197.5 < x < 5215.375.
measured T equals -0.082 mag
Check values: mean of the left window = 41.4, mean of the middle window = 51.2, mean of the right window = 65.6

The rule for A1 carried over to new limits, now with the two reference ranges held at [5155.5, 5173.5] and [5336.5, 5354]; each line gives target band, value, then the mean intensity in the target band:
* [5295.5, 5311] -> -1.3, 66.7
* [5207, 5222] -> -0.6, 55.1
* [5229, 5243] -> -1.4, 60.7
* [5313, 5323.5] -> -0.1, 63.4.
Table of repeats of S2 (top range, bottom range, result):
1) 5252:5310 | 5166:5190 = 1.55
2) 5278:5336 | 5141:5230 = 1.34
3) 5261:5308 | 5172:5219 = 1.33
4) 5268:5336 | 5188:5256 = 1.15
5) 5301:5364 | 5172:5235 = 1.34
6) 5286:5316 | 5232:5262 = 1.10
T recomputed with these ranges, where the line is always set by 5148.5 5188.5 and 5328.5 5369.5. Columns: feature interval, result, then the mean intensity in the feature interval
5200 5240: -0.07 mag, 55.6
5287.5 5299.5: -0.12 mag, 66.9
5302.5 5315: -0.10 mag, 67.4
